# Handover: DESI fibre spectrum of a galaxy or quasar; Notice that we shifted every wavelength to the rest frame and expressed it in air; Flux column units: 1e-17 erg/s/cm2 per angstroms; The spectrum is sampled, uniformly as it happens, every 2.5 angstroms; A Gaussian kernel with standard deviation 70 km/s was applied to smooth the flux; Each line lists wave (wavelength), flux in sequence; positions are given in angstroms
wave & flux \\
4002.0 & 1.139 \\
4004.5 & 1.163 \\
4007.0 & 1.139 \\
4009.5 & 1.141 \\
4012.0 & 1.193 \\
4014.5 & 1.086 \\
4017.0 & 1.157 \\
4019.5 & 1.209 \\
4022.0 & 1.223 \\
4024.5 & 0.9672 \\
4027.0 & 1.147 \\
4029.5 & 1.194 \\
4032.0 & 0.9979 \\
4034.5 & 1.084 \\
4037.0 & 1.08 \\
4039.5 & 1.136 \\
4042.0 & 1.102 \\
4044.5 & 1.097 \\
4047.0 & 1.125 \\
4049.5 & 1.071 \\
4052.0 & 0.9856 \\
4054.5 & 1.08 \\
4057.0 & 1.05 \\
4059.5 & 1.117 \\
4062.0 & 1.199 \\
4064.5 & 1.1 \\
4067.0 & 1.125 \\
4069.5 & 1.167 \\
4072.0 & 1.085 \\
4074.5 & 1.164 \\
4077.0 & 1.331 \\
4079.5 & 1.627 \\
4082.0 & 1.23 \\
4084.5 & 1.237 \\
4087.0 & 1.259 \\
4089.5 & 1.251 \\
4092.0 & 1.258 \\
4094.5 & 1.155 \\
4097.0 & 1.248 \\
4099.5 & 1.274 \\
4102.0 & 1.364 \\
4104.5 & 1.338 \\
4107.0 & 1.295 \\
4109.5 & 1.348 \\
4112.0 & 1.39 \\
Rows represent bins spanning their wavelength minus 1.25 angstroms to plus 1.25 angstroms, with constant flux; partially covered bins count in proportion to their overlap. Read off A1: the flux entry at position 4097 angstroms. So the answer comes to 1.248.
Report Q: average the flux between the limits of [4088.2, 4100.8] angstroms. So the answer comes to 1.24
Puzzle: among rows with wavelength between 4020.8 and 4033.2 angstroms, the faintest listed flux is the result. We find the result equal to 0.9672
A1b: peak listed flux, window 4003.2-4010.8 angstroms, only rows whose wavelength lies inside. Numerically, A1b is 1.163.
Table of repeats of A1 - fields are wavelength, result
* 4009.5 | 1.141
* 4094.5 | 1.155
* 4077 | 1.331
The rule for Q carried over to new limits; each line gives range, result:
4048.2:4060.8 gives 1.06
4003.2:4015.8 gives 1.14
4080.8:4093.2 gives 1.25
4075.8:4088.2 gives 1.34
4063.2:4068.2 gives 1.11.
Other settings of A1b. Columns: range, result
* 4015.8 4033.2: 1.223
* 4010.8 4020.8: 1.209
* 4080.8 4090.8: 1.259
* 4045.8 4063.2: 1.199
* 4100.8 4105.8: 1.364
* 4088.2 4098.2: 1.258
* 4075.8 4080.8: 1.627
